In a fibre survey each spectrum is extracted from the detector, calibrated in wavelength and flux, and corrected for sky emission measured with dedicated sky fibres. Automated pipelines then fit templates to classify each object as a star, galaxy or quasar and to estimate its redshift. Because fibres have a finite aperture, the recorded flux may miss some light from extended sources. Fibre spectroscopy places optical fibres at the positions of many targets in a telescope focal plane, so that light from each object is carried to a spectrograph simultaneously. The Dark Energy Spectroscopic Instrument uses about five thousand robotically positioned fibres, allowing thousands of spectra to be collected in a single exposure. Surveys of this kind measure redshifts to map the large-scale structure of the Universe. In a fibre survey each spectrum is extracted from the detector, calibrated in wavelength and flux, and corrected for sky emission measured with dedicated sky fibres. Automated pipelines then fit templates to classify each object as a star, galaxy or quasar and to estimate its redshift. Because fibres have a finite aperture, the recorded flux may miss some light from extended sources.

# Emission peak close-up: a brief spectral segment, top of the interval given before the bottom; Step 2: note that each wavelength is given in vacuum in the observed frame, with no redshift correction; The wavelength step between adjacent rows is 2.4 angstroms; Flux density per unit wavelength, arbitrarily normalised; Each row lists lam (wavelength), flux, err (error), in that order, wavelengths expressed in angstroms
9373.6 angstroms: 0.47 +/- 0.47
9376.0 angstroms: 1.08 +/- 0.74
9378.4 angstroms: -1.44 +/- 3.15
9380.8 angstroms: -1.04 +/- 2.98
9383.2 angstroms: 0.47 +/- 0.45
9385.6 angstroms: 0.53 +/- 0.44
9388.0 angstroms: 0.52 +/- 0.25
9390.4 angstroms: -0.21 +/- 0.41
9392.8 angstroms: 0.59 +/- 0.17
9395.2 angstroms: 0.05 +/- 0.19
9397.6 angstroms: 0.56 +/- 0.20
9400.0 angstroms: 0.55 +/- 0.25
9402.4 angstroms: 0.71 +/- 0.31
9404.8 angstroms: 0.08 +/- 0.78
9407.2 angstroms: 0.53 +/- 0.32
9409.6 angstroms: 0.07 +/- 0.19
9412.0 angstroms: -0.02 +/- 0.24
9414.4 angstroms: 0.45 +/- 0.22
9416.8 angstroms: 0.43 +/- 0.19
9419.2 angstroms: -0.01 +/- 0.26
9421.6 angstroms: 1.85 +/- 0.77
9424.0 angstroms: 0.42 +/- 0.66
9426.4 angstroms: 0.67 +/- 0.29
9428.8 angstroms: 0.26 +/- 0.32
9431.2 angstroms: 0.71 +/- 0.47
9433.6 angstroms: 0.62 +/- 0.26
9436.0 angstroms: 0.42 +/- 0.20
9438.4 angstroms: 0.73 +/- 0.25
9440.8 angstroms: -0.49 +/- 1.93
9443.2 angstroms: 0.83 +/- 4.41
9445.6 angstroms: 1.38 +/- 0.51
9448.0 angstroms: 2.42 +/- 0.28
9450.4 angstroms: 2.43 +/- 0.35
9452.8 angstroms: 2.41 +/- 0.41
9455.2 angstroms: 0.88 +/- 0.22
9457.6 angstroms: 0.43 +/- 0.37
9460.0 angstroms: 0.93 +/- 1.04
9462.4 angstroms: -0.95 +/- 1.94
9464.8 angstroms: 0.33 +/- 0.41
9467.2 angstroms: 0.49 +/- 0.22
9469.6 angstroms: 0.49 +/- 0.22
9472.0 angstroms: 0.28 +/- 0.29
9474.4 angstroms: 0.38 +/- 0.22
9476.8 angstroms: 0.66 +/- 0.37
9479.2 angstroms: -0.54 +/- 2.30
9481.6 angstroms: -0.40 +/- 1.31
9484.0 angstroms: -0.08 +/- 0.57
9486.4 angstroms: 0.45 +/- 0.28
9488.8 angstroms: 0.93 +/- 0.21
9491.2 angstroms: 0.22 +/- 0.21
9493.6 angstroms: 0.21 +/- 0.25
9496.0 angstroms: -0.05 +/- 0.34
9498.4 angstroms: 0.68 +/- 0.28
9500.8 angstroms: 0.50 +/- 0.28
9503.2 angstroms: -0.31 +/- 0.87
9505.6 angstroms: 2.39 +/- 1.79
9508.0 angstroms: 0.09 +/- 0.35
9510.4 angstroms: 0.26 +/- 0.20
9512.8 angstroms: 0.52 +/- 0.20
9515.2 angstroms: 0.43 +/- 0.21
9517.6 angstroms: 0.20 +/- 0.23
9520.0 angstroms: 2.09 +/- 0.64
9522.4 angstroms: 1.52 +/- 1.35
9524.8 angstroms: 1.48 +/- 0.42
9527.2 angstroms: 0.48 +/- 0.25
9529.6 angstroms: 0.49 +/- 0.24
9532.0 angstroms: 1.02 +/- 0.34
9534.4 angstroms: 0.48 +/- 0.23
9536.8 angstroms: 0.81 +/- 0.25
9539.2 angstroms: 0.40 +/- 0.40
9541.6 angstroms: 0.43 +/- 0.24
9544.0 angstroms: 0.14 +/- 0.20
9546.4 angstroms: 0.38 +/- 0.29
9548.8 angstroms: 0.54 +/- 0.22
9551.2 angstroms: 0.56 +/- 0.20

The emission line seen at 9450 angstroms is [O III] 5007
